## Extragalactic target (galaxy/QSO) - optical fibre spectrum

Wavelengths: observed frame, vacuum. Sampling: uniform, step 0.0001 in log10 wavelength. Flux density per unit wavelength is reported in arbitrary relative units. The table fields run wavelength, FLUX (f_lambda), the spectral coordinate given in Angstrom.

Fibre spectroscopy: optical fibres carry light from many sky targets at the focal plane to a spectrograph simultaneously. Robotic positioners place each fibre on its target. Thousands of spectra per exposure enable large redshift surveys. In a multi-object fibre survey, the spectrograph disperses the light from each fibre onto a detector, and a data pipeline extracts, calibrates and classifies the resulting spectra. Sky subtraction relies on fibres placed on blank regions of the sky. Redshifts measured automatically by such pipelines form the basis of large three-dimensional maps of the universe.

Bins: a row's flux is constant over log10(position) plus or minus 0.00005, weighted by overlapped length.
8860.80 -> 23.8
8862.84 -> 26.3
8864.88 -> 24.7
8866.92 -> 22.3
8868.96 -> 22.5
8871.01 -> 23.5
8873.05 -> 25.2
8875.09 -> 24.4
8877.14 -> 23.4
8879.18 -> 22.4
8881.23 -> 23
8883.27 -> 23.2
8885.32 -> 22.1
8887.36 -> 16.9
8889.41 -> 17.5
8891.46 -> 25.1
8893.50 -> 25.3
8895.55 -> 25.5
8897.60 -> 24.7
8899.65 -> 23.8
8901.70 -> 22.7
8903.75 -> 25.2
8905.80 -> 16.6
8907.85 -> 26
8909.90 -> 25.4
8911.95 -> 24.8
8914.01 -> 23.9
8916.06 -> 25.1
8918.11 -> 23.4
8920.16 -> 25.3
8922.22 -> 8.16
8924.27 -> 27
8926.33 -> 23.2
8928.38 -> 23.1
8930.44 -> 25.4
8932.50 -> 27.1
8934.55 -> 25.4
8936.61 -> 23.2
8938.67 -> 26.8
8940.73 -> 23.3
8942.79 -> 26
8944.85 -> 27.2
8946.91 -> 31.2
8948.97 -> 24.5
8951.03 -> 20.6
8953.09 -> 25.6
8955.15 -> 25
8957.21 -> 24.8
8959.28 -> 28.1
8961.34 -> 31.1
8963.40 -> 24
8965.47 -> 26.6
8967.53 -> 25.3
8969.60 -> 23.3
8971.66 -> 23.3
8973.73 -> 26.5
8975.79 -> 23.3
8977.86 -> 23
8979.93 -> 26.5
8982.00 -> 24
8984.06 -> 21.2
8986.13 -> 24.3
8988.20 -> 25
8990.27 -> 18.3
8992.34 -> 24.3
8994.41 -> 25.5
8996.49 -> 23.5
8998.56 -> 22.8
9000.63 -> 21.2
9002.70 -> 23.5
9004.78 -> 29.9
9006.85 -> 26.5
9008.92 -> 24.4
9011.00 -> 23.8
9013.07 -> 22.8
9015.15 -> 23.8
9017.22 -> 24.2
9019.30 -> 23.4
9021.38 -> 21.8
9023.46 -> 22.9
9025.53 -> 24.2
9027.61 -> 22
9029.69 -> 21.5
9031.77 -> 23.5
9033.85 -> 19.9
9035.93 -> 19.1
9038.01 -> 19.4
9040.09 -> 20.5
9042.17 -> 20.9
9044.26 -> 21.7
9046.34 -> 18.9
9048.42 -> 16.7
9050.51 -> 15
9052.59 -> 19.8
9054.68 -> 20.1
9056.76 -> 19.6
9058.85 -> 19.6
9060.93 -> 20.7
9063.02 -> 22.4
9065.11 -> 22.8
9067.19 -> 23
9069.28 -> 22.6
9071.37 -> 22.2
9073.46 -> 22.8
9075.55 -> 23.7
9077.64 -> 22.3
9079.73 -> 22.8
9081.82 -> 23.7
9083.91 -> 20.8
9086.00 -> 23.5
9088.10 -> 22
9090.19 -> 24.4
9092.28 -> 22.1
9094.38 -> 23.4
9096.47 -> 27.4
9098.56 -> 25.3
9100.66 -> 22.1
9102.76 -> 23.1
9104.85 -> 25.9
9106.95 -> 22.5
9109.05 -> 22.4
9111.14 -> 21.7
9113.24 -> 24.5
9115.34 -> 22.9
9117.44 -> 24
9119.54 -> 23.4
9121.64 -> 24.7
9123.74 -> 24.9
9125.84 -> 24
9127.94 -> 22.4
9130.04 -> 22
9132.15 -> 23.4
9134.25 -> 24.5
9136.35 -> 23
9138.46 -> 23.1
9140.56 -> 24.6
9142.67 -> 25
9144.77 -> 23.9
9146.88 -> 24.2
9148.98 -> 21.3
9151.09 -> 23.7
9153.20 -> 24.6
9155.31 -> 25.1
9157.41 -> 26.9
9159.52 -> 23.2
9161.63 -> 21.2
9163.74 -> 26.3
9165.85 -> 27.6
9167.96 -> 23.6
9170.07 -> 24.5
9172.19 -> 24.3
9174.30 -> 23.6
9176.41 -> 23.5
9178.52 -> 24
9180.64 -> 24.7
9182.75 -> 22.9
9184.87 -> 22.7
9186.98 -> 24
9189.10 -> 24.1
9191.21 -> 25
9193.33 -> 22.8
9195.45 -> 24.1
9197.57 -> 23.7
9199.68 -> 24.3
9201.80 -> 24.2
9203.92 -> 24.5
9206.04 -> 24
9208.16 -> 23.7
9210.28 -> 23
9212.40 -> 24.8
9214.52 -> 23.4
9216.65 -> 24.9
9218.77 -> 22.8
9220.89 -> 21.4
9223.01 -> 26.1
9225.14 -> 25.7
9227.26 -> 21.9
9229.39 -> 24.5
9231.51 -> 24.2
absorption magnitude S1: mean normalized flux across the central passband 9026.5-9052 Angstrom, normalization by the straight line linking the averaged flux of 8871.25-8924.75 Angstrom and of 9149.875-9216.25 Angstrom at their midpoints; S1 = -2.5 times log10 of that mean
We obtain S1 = 0.18 mag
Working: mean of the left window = 22.9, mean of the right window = 24.1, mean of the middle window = 19.9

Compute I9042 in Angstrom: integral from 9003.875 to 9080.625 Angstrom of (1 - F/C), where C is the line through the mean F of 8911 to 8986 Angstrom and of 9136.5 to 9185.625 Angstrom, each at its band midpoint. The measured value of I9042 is 7.8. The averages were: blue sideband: 24.6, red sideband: 24.1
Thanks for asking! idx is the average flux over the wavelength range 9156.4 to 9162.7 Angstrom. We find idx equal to 23.7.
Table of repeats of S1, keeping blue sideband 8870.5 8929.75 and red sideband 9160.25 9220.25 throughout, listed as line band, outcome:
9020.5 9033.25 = 0.04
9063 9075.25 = 0.04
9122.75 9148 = 0.00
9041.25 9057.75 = 0.23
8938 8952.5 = -0.11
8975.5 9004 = 0.00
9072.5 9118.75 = 0.01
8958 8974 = -0.12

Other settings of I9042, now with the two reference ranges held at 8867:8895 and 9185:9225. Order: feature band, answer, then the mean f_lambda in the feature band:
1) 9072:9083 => 0.2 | 23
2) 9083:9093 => 0.4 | 22.6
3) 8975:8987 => -0.3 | 23.7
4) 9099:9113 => 0.2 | 23.1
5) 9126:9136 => 0.2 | 23.2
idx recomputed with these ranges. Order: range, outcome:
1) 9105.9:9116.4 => 22.8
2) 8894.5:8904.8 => 24.4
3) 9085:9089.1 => 22.7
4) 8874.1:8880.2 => 23.4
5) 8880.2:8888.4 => 21.3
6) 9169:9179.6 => 24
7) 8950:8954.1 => 23.1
